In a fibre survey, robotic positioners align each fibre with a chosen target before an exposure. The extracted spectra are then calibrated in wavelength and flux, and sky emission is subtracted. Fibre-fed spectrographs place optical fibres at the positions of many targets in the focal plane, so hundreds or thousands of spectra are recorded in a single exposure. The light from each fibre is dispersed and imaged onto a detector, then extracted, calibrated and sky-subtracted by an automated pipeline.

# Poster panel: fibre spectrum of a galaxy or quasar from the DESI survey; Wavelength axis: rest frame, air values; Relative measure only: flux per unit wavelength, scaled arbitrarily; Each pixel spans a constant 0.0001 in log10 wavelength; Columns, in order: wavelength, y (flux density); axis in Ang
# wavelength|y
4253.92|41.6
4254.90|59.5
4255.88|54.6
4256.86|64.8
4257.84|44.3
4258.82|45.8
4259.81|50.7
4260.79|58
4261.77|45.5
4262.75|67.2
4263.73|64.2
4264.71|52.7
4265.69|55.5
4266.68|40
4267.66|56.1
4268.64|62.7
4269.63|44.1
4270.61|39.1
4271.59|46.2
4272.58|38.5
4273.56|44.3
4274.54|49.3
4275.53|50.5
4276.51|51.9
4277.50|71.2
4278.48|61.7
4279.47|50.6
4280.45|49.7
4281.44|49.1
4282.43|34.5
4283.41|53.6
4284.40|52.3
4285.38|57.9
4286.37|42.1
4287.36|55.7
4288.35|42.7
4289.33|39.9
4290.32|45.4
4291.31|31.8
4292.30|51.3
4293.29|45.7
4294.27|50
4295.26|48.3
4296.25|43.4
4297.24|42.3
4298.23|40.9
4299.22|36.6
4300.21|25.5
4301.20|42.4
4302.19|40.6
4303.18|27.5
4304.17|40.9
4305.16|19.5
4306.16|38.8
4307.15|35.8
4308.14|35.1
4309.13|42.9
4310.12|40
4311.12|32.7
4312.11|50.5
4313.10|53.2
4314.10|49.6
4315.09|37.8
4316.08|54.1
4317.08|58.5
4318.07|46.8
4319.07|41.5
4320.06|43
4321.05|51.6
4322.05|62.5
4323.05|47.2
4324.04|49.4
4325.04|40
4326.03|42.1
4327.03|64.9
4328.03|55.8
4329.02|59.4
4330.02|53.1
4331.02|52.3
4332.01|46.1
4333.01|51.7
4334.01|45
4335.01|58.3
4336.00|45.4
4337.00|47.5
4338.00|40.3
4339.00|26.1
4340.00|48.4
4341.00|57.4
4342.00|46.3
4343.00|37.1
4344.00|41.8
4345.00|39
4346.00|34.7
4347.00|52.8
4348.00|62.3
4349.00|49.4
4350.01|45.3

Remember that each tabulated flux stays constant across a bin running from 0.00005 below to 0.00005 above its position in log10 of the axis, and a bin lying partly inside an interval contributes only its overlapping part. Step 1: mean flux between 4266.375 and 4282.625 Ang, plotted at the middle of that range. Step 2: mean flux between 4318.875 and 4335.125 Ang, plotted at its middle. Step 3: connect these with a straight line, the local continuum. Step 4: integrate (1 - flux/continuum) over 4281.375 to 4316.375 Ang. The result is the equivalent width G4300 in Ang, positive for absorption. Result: 5.5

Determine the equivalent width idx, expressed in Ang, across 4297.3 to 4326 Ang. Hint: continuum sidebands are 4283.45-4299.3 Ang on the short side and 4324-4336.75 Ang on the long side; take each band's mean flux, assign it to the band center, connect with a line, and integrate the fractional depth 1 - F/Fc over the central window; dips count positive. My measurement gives 3.74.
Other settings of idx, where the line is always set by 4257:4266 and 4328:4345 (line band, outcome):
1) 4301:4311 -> 2.8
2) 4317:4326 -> 0.1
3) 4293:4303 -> 1.9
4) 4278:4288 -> 0.3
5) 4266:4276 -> 1.1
